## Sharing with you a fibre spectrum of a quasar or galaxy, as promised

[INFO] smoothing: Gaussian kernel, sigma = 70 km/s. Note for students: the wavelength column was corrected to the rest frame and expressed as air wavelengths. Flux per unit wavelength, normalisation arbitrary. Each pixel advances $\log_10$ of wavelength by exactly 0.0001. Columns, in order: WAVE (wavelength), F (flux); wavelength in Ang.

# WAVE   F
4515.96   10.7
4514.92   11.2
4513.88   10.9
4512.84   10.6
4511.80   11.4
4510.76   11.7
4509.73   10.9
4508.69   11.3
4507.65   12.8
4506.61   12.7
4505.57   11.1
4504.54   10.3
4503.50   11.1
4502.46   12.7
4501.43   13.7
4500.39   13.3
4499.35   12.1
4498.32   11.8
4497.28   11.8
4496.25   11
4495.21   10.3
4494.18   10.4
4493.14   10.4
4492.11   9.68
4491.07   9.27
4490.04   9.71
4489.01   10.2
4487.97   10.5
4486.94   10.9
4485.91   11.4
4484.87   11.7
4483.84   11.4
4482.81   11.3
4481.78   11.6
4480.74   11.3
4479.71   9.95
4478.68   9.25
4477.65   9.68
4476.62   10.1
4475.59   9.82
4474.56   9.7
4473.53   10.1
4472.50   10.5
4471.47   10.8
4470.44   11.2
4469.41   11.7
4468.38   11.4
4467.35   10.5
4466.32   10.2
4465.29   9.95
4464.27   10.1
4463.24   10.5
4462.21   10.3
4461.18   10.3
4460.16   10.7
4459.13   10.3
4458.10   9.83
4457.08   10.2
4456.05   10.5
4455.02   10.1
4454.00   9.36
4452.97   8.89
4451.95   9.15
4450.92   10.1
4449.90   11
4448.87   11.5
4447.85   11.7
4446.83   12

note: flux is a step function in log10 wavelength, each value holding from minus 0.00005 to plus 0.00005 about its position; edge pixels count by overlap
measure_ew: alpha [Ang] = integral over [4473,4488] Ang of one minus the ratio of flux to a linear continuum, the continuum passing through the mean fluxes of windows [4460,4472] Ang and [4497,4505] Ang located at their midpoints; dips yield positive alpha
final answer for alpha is 0.90 Ang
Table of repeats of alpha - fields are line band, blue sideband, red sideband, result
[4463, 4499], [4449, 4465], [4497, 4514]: 1.2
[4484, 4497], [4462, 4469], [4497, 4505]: 1.2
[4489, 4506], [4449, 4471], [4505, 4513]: 0.3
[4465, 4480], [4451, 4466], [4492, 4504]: 0.3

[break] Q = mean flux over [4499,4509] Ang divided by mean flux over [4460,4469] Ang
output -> 1.2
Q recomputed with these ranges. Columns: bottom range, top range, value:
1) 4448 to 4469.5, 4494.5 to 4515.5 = 1.13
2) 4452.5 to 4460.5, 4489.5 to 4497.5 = 1.03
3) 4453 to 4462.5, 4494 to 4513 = 1.16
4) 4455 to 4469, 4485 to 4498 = 1.01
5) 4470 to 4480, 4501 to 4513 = 1.16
